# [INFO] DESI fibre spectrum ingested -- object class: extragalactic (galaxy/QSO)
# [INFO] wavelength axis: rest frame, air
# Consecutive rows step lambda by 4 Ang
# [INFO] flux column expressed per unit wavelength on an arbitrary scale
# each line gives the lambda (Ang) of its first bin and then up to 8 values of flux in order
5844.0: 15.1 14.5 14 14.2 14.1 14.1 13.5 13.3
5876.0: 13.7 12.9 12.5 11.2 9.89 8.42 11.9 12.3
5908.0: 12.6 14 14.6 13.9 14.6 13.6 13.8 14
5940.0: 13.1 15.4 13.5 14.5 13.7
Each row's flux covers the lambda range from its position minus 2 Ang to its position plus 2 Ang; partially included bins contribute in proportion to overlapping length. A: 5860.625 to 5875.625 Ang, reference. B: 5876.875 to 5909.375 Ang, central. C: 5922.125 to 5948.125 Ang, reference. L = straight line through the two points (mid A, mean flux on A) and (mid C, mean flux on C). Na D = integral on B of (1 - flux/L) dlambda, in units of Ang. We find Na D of 5.40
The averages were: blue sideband 13.7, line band 11.5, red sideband 14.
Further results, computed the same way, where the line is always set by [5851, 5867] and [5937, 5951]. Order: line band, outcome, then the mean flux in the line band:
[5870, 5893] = 2.80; 12.4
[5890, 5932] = 4.21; 12.6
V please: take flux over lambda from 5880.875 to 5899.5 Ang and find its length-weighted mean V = 10.8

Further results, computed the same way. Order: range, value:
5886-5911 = 11.2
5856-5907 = 12.4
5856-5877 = 13.8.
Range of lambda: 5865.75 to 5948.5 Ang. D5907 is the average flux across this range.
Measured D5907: 13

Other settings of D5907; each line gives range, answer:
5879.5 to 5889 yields 12.2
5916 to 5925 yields 14.3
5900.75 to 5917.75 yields 13.2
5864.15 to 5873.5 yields 13.5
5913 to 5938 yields 14.1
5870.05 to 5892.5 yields 12.4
